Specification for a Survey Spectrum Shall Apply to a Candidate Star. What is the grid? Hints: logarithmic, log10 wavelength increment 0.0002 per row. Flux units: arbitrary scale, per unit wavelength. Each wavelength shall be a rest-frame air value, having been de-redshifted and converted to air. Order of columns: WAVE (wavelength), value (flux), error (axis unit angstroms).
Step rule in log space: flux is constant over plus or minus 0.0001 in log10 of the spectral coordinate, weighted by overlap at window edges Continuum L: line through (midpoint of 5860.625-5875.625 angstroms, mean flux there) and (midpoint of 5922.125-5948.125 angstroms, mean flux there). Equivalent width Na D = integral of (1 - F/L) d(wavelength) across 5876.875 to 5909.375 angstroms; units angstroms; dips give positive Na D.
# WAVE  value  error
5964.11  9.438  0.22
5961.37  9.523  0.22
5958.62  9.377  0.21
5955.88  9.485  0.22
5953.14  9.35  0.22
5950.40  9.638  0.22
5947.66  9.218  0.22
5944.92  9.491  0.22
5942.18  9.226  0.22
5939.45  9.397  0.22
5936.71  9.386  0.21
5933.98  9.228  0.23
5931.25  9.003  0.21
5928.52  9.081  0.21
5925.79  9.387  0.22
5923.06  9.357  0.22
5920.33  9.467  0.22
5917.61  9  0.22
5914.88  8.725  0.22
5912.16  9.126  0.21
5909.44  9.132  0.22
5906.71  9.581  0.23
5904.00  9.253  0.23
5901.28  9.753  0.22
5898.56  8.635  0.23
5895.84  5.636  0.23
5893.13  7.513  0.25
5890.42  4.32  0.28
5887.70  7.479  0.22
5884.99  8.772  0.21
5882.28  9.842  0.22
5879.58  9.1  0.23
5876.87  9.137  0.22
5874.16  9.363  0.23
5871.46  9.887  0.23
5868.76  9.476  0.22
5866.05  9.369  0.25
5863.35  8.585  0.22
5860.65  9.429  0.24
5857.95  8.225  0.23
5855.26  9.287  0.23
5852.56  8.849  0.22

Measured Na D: 3.7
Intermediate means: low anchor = 9.34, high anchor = 9.28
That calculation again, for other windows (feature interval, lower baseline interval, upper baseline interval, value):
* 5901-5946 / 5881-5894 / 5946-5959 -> -3.55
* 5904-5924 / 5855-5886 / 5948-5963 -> 0.30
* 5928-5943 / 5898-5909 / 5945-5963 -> 0.28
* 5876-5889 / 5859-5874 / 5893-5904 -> -0.22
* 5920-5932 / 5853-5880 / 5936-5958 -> 0.11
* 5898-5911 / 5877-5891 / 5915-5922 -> -0.81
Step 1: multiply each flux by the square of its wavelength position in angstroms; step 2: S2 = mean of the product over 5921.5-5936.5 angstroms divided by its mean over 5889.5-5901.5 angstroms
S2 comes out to 1.33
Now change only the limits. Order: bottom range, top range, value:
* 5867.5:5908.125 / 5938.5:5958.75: 1.13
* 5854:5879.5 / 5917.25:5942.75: 1.03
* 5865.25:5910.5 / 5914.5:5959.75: 1.10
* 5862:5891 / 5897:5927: 1.06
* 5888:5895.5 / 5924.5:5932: 1.52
